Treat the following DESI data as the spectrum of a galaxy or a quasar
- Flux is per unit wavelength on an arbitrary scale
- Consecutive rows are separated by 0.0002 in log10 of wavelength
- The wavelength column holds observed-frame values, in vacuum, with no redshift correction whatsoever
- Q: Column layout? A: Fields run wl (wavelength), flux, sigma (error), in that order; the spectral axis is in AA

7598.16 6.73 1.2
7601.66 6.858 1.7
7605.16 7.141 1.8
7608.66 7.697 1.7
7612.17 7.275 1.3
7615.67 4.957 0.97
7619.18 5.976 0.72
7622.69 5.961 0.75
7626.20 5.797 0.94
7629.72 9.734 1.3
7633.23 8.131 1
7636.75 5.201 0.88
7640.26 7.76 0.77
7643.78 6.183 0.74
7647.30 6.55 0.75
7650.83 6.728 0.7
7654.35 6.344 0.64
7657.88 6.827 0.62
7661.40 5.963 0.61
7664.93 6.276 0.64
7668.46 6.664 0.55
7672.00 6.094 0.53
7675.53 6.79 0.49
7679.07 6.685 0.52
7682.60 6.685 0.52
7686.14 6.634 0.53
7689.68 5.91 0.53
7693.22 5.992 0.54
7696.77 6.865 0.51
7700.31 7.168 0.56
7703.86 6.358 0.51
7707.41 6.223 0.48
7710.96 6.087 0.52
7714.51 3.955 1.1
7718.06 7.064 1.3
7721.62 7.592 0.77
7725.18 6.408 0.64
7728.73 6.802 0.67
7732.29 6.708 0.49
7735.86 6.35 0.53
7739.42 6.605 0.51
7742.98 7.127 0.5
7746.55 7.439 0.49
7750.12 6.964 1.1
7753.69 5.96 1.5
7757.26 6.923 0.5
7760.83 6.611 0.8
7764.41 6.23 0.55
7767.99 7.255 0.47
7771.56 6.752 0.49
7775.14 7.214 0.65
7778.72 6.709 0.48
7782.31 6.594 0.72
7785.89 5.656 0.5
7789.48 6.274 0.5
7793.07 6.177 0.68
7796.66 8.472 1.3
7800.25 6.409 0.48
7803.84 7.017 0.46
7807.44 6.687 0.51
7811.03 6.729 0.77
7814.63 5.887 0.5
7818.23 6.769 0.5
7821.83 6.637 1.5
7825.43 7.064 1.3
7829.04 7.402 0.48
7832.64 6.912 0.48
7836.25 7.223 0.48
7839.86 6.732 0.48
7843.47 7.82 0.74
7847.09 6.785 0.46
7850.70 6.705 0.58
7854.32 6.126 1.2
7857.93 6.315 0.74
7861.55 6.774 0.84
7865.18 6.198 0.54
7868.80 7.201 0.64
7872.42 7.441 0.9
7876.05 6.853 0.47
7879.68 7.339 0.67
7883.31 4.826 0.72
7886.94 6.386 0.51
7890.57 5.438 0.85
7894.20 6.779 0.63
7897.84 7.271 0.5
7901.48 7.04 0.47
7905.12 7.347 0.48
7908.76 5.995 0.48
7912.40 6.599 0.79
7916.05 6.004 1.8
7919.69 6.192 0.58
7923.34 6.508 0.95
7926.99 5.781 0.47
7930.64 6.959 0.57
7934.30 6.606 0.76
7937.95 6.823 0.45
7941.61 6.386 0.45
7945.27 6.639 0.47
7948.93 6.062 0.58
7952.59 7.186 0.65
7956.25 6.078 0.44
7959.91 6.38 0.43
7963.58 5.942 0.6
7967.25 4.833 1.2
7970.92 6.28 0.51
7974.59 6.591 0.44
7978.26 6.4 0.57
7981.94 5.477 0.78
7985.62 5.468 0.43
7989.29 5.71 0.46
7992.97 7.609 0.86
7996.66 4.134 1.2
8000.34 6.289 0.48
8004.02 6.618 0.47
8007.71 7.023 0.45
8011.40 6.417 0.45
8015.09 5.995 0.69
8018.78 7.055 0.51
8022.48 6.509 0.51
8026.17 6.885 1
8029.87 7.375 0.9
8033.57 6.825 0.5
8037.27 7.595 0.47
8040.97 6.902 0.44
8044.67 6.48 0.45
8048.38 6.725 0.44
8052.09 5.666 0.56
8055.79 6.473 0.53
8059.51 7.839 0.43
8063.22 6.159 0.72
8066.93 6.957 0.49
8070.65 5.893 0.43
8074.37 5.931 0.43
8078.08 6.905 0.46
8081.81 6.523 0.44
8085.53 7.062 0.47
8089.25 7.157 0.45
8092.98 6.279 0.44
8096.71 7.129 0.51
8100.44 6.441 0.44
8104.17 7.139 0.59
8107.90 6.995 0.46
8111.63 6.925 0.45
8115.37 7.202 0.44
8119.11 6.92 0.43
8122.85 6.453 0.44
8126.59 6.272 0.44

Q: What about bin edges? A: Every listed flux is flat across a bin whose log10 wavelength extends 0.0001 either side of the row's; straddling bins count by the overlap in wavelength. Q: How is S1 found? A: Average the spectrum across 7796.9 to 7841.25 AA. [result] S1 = 6.85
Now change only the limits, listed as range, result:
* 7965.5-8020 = 6.12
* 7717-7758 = 6.82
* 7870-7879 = 7.17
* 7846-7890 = 6.54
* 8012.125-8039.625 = 6.87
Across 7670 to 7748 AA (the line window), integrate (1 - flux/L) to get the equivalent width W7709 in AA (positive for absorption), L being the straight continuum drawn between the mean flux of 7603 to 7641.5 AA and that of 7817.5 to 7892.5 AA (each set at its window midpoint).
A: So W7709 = 3.3 AA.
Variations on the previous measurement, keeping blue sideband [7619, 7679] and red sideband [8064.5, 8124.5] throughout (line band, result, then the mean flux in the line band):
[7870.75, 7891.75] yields 0.95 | 6.4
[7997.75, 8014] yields 0.67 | 6.45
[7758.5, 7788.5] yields 0.28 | 6.62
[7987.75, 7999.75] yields 1.52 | 5.87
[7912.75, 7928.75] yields 1.30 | 6.17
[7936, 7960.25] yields 0.72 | 6.52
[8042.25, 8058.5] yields 0.72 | 6.43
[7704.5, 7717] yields 2.01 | 5.6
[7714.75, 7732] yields 0.00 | 6.68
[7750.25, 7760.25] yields 0.20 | 6.55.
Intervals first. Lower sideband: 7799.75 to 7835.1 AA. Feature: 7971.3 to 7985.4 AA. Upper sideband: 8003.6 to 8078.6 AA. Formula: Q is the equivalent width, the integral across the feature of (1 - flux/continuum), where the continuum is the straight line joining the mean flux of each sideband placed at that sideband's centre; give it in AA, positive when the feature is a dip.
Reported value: 1.29 AA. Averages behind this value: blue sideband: 6.77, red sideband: 6.67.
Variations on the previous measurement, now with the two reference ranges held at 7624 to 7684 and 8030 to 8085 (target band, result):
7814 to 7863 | -0.88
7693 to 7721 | 1.81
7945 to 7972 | 2.17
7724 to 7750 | -0.33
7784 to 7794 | 1.01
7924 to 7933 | 0.38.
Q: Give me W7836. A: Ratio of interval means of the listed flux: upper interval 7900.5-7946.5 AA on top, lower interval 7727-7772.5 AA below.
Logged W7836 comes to 0.97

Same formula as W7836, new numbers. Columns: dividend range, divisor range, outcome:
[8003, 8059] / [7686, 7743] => 1.05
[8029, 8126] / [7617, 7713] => 1.03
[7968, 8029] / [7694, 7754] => 0.95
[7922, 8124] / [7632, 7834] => 0.99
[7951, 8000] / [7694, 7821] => 0.91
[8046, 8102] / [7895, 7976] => 1.03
